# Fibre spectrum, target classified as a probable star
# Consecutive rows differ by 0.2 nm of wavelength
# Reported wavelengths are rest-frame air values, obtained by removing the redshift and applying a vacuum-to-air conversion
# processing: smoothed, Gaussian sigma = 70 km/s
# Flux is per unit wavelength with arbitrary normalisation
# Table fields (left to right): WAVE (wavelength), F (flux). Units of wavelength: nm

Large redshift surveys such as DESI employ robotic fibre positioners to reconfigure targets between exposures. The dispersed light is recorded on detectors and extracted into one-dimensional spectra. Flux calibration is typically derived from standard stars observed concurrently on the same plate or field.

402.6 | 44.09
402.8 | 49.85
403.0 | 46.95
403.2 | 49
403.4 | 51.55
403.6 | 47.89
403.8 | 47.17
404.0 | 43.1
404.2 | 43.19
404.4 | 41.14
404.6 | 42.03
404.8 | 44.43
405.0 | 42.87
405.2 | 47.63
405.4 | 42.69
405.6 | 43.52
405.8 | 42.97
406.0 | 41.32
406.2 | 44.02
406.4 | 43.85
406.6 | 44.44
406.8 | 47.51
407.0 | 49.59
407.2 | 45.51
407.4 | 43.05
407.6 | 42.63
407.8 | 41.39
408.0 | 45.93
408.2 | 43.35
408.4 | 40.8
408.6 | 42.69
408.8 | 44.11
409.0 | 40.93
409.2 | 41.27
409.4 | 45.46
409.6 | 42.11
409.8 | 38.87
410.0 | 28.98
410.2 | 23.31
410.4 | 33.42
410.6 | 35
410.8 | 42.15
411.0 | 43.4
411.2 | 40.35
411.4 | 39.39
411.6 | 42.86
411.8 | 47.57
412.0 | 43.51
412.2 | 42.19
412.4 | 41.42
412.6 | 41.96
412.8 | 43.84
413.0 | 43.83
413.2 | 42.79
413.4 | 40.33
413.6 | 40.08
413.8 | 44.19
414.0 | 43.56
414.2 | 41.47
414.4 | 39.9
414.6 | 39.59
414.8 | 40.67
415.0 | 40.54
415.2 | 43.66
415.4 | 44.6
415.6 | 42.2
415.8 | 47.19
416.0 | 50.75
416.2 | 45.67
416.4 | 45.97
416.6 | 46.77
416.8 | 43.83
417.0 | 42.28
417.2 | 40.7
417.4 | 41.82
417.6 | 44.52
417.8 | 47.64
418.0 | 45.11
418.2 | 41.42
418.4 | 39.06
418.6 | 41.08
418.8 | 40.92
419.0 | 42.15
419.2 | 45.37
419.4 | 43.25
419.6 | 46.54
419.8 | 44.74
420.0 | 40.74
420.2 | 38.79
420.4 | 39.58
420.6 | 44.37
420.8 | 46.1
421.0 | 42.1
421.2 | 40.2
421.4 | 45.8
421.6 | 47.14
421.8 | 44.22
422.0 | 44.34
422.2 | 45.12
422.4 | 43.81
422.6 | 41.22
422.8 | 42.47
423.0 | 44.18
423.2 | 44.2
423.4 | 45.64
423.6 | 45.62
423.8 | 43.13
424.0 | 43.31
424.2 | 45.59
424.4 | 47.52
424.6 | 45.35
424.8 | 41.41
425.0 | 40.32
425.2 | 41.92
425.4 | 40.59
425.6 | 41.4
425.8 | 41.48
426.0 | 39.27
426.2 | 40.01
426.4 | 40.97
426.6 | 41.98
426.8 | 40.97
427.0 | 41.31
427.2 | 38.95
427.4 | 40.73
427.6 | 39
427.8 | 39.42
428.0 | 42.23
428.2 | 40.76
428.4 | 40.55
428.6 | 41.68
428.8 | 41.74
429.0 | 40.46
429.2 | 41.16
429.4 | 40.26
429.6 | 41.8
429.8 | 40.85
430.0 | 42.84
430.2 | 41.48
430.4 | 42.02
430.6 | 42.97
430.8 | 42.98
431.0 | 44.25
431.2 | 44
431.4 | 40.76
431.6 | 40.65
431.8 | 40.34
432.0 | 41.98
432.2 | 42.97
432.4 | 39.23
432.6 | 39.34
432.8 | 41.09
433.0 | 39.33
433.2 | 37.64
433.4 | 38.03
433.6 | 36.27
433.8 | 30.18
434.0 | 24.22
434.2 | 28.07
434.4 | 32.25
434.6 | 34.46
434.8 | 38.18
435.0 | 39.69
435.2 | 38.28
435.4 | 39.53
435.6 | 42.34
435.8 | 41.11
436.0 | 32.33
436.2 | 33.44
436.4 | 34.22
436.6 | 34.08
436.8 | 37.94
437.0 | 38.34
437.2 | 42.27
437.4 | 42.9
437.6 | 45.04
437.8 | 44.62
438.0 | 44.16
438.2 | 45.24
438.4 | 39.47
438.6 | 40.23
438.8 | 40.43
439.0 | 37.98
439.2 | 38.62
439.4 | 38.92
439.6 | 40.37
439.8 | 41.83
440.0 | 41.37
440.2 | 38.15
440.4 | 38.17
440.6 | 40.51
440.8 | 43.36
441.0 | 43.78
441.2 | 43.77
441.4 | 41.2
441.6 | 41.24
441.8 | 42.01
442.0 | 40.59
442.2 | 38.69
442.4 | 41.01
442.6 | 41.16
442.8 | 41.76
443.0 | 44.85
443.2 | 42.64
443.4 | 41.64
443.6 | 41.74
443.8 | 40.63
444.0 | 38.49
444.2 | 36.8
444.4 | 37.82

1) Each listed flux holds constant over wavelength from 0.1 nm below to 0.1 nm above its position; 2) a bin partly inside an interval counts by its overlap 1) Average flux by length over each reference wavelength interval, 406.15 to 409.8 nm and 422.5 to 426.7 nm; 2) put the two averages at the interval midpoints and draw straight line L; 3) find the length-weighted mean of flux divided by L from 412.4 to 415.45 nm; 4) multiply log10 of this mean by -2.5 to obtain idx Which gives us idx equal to 0.034 mag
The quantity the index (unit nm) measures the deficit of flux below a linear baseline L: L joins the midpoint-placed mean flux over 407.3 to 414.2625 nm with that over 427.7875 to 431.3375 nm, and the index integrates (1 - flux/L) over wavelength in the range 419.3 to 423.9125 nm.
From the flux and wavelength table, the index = -0.24 nm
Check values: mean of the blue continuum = 41.1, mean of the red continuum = 41.8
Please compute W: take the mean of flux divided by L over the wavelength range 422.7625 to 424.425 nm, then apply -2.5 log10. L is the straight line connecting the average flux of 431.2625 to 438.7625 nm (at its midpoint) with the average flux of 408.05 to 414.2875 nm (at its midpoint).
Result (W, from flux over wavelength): -0.13 mag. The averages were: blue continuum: 40.9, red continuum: 38.4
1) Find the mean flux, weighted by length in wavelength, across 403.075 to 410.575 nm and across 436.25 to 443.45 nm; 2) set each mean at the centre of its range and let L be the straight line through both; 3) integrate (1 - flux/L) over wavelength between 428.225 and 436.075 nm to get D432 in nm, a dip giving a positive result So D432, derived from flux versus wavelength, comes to 0.40 nm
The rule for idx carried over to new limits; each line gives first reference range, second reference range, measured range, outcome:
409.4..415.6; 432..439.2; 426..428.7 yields -0.04 mag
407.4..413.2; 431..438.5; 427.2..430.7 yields -0.05 mag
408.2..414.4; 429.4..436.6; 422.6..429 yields -0.07 mag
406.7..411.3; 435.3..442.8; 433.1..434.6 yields 0.24 mag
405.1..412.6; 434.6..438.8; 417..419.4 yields -0.04 mag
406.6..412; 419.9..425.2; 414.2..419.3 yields -0.02 mag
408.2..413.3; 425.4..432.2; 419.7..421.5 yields -0.04 mag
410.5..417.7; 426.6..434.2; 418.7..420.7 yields -0.02 mag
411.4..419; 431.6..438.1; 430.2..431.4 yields -0.10 mag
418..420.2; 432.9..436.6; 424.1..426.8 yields -0.06 mag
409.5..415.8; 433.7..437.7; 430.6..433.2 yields -0.12 mag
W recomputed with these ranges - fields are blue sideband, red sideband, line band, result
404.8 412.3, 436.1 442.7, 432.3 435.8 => 0.12 mag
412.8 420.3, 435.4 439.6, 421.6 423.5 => -0.05 mag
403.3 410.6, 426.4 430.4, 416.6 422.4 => -0.04 mag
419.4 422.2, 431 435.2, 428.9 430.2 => -0.05 mag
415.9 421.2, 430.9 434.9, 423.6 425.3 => -0.07 mag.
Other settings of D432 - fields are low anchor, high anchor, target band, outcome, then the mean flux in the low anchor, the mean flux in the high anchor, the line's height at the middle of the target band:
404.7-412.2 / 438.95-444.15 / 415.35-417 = -0.16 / 42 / 40.9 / 41.7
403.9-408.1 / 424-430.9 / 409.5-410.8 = 0.28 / 43.9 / 41.6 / 43.5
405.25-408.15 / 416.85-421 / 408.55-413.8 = 0.38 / 44.2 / 42.8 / 43.7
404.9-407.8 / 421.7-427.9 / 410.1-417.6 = 0.26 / 44.3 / 42.4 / 43.5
